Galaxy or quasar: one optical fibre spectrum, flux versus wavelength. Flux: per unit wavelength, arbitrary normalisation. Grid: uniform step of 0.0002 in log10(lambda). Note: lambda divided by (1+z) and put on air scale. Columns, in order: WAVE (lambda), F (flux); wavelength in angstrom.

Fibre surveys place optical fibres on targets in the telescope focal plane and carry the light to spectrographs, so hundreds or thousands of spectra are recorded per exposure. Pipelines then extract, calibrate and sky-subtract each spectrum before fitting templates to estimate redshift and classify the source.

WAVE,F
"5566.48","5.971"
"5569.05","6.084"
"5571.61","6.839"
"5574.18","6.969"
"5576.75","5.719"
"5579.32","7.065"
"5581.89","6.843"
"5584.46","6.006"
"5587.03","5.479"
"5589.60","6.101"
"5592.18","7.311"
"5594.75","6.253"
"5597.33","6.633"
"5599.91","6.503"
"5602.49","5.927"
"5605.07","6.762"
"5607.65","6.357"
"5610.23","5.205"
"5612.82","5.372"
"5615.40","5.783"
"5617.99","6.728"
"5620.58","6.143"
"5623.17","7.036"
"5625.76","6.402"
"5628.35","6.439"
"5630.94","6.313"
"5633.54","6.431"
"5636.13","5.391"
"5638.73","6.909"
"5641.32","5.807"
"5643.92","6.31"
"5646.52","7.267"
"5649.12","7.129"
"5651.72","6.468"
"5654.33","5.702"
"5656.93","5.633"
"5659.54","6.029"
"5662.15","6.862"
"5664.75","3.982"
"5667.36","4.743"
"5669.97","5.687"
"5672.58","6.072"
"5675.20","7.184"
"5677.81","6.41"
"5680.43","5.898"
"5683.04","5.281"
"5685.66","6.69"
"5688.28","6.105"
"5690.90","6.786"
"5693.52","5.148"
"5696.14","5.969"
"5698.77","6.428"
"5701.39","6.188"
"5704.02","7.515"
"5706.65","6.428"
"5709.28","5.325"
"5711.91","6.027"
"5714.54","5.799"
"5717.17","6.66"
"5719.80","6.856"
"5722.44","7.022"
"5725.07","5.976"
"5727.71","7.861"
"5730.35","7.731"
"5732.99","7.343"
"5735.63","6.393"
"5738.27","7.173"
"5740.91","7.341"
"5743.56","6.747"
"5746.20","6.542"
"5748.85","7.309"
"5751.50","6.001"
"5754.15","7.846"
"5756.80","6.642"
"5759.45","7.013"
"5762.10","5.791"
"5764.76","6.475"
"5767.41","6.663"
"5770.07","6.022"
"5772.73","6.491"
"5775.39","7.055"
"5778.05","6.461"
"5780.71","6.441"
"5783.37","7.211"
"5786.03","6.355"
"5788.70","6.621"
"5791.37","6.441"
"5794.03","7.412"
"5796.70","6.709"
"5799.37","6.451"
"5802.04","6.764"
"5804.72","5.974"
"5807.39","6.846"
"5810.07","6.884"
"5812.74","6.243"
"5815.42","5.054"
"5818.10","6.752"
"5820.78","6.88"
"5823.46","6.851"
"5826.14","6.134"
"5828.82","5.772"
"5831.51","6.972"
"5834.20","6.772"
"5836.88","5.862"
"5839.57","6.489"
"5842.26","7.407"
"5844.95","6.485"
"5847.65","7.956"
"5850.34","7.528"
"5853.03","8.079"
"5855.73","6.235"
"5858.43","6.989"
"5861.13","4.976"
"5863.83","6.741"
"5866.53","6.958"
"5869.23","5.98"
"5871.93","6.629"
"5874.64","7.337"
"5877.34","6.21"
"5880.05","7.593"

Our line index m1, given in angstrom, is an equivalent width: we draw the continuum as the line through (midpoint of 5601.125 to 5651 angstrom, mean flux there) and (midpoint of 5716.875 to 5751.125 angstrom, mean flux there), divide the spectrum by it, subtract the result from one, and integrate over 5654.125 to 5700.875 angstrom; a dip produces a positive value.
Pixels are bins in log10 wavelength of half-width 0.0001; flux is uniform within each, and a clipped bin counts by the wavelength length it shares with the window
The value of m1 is 4.9 angstrom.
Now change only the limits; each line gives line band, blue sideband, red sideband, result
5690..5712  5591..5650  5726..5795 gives 1.4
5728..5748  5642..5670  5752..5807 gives -2.1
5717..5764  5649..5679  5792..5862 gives -4.7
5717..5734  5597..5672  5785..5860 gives -1.8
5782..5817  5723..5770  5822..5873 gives 1.2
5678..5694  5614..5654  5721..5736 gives 1.7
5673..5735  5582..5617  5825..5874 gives -0.8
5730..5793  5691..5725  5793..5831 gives -3.5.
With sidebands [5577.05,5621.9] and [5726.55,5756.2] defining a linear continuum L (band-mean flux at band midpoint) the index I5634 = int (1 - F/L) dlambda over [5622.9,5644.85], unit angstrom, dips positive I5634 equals 0.51 angstrom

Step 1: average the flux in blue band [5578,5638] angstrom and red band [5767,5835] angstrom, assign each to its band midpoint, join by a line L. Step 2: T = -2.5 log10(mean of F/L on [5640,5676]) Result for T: 0.05 mag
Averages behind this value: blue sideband 6.29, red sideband 6.54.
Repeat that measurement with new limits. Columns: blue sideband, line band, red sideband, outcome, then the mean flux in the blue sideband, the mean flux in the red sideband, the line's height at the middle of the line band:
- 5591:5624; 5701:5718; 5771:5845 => 0.03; 6.29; 6.56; 6.43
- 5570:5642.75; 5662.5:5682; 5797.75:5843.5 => 0.11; 6.31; 6.48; 6.36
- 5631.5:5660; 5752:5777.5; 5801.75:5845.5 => -0.04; 6.29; 6.47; 6.41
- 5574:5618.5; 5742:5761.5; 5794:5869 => -0.05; 6.25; 6.63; 6.5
